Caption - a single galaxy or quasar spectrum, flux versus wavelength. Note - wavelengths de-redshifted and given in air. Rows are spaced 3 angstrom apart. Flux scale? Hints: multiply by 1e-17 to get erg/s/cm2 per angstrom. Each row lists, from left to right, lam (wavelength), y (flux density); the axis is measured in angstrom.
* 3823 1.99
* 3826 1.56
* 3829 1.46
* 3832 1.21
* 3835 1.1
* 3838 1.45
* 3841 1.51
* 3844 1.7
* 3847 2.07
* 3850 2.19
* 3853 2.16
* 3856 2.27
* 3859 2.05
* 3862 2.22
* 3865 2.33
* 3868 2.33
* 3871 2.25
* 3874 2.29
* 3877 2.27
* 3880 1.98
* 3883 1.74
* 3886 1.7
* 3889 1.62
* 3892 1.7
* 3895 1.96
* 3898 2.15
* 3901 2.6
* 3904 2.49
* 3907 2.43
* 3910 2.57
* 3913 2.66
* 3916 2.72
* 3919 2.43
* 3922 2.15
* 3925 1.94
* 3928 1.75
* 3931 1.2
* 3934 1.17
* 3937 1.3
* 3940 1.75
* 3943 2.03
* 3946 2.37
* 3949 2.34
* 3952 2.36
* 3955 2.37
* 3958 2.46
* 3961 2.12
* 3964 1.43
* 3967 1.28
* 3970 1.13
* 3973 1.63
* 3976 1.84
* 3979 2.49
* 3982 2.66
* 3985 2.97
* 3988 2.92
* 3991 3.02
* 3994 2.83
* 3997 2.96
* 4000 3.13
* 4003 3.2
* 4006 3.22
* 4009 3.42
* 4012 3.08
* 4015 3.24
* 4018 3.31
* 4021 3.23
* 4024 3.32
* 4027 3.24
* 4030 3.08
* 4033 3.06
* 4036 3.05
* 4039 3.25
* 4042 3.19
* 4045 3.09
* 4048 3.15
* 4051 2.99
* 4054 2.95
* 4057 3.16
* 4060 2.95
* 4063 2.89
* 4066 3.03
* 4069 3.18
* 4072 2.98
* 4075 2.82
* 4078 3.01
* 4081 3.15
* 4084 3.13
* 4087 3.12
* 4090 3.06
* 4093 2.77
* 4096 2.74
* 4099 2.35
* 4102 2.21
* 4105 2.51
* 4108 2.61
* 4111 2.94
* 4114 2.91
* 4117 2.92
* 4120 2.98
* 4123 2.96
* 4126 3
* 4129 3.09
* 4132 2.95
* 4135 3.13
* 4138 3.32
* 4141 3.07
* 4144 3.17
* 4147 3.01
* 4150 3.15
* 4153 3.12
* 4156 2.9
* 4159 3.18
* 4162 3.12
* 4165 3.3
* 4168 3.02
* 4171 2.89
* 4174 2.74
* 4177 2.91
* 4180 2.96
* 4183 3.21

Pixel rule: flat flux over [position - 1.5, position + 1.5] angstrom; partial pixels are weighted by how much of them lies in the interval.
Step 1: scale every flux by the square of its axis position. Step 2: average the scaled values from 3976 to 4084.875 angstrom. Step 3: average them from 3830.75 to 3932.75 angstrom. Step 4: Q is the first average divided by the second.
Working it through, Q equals 1.61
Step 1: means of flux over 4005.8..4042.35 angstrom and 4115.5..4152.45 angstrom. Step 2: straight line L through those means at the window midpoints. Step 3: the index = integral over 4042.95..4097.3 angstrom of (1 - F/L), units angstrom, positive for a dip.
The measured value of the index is 2.3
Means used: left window 3.21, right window 3.06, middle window 3.01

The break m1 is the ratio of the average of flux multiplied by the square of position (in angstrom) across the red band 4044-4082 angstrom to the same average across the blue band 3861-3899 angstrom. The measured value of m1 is 1.6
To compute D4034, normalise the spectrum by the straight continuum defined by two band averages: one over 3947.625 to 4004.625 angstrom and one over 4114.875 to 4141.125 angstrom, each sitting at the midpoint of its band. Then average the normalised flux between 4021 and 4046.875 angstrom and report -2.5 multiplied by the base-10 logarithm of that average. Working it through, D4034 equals -0.20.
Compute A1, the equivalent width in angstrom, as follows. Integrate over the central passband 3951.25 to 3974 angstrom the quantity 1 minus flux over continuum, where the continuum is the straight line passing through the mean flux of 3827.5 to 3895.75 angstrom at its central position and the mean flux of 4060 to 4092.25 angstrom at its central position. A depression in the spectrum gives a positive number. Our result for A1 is 5.5 angstrom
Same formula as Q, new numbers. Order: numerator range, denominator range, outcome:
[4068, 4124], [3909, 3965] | 1.50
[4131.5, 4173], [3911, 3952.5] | 1.72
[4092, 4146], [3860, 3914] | 1.48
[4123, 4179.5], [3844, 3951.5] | 1.66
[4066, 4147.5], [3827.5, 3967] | 1.63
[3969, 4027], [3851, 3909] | 1.42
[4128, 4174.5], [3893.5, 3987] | 1.63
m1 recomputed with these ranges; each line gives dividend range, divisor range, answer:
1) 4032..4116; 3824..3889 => 1.73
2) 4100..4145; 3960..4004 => 1.32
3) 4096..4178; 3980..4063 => 1.01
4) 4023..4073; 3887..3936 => 1.59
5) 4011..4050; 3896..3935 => 1.54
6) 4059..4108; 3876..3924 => 1.43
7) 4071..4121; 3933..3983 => 1.57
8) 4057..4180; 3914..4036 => 1.29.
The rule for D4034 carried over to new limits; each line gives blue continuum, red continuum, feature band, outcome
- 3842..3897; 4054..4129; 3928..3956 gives 0.24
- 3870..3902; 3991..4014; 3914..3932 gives 0.14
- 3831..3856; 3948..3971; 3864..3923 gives -0.22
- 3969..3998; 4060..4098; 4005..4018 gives -0.24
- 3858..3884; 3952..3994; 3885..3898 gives 0.21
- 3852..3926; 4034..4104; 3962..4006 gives 0.09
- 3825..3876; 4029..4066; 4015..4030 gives -0.12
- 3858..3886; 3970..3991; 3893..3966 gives 0.08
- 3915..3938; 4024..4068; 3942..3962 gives -0.10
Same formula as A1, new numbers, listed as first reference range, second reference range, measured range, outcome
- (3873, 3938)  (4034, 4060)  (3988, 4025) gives -4.7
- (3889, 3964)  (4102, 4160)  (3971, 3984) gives 1.0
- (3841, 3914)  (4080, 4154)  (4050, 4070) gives -2.0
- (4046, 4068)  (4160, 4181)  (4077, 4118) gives 2.7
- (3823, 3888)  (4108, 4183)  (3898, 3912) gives -2.7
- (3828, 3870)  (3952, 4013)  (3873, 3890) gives 0.7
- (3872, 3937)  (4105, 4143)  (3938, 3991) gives 3.8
